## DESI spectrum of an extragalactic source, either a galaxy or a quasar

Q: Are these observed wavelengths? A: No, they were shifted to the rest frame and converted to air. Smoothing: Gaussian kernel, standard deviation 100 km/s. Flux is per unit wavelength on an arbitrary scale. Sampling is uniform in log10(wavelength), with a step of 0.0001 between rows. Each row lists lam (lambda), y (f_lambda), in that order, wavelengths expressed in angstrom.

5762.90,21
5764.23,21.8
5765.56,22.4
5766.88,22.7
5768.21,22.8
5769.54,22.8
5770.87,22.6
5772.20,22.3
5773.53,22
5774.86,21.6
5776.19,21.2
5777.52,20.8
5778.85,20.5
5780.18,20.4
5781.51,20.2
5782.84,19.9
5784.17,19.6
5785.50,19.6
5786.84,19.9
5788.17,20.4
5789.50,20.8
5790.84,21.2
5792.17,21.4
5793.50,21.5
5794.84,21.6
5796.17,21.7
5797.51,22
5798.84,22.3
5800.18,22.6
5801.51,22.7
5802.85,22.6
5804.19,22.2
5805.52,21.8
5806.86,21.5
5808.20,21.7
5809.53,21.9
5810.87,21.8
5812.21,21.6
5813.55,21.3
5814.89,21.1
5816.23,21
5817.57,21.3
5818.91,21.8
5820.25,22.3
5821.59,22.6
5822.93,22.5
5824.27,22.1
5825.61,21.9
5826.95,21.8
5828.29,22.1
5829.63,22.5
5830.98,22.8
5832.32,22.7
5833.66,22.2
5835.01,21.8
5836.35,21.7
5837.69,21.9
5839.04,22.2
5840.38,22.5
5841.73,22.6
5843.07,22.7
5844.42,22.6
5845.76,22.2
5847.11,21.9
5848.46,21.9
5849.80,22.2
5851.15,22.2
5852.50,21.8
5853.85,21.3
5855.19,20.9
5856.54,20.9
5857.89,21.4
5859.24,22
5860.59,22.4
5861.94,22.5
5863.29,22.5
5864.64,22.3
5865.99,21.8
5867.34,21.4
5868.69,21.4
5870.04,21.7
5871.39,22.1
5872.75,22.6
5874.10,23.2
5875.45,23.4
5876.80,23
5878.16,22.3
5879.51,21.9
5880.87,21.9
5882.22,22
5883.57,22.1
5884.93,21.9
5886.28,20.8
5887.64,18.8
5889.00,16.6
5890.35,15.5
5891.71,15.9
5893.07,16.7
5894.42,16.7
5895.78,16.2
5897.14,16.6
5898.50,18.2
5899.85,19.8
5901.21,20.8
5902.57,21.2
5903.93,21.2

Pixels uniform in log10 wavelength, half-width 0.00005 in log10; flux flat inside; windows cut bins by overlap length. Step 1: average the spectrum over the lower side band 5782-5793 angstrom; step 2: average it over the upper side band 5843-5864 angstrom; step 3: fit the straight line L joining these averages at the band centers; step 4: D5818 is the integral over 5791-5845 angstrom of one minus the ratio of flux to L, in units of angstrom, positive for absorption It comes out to -2.4 angstrom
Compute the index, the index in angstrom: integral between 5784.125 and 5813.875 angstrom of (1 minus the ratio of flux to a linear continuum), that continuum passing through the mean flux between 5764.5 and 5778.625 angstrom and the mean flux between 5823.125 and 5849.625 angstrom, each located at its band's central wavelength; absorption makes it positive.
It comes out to 0.8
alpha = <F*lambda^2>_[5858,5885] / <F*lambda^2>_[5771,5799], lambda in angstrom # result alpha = 1.1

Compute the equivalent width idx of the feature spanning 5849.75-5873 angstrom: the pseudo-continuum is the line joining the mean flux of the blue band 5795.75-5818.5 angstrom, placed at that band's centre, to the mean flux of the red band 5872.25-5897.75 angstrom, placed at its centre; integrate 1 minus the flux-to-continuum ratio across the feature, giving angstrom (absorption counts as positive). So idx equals -1.5 angstrom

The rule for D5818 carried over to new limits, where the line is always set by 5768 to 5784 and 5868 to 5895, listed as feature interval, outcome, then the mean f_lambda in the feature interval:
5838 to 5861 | -1.3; 22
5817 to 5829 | -0.6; 22.1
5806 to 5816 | -0.2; 21.5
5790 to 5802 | -0.4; 21.9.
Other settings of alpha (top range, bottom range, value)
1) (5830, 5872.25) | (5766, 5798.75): 1.06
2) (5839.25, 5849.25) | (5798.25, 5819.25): 1.04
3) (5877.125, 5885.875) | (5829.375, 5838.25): 1.01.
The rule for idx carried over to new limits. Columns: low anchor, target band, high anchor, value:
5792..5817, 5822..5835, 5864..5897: -0.54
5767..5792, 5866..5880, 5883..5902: -2.60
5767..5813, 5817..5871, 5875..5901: -4.42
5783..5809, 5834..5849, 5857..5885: -0.21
